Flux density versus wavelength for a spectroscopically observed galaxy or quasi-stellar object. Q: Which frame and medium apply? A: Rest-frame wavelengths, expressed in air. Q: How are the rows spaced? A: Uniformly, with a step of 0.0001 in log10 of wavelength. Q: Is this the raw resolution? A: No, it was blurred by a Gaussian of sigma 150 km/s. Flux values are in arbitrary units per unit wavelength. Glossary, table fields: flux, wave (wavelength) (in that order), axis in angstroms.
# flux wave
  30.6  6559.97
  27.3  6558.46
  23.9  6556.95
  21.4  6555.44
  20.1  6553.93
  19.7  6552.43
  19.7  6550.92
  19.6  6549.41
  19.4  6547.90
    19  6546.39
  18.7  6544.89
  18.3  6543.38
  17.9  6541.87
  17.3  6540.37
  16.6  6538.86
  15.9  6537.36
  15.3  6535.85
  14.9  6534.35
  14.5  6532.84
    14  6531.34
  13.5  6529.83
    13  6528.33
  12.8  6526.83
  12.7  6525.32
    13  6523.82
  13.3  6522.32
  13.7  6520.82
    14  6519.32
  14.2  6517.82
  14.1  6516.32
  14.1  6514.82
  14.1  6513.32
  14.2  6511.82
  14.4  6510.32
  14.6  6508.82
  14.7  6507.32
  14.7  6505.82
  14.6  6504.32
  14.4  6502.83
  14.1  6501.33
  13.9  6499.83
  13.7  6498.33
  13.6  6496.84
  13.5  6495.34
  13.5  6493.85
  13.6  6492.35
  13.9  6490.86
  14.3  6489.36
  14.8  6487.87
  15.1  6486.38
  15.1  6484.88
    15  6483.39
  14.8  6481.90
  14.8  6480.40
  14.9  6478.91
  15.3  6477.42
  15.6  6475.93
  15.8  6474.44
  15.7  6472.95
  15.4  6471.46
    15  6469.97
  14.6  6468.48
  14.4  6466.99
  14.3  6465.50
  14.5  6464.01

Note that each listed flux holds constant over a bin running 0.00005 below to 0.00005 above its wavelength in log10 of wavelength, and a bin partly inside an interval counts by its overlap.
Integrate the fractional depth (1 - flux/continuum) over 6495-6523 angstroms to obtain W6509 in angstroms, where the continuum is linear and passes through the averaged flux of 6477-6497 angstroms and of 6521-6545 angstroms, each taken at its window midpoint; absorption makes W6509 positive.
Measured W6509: 1.13 angstroms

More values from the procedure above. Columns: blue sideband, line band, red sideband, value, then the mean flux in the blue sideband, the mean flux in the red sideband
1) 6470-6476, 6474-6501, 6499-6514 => 1.0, 15.6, 14.4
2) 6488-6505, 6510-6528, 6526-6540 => 0.8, 14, 14.6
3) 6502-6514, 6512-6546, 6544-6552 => 4.3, 14.5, 19.3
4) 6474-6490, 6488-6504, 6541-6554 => 2.0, 15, 19.1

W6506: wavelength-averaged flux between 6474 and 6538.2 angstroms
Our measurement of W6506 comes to 14.3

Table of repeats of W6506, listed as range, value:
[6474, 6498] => 14.6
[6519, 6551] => 15.7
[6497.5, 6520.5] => 14.2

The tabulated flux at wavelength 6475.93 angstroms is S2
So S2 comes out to 15.6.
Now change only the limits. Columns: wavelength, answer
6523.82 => 13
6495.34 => 13.5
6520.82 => 13.7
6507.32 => 14.7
